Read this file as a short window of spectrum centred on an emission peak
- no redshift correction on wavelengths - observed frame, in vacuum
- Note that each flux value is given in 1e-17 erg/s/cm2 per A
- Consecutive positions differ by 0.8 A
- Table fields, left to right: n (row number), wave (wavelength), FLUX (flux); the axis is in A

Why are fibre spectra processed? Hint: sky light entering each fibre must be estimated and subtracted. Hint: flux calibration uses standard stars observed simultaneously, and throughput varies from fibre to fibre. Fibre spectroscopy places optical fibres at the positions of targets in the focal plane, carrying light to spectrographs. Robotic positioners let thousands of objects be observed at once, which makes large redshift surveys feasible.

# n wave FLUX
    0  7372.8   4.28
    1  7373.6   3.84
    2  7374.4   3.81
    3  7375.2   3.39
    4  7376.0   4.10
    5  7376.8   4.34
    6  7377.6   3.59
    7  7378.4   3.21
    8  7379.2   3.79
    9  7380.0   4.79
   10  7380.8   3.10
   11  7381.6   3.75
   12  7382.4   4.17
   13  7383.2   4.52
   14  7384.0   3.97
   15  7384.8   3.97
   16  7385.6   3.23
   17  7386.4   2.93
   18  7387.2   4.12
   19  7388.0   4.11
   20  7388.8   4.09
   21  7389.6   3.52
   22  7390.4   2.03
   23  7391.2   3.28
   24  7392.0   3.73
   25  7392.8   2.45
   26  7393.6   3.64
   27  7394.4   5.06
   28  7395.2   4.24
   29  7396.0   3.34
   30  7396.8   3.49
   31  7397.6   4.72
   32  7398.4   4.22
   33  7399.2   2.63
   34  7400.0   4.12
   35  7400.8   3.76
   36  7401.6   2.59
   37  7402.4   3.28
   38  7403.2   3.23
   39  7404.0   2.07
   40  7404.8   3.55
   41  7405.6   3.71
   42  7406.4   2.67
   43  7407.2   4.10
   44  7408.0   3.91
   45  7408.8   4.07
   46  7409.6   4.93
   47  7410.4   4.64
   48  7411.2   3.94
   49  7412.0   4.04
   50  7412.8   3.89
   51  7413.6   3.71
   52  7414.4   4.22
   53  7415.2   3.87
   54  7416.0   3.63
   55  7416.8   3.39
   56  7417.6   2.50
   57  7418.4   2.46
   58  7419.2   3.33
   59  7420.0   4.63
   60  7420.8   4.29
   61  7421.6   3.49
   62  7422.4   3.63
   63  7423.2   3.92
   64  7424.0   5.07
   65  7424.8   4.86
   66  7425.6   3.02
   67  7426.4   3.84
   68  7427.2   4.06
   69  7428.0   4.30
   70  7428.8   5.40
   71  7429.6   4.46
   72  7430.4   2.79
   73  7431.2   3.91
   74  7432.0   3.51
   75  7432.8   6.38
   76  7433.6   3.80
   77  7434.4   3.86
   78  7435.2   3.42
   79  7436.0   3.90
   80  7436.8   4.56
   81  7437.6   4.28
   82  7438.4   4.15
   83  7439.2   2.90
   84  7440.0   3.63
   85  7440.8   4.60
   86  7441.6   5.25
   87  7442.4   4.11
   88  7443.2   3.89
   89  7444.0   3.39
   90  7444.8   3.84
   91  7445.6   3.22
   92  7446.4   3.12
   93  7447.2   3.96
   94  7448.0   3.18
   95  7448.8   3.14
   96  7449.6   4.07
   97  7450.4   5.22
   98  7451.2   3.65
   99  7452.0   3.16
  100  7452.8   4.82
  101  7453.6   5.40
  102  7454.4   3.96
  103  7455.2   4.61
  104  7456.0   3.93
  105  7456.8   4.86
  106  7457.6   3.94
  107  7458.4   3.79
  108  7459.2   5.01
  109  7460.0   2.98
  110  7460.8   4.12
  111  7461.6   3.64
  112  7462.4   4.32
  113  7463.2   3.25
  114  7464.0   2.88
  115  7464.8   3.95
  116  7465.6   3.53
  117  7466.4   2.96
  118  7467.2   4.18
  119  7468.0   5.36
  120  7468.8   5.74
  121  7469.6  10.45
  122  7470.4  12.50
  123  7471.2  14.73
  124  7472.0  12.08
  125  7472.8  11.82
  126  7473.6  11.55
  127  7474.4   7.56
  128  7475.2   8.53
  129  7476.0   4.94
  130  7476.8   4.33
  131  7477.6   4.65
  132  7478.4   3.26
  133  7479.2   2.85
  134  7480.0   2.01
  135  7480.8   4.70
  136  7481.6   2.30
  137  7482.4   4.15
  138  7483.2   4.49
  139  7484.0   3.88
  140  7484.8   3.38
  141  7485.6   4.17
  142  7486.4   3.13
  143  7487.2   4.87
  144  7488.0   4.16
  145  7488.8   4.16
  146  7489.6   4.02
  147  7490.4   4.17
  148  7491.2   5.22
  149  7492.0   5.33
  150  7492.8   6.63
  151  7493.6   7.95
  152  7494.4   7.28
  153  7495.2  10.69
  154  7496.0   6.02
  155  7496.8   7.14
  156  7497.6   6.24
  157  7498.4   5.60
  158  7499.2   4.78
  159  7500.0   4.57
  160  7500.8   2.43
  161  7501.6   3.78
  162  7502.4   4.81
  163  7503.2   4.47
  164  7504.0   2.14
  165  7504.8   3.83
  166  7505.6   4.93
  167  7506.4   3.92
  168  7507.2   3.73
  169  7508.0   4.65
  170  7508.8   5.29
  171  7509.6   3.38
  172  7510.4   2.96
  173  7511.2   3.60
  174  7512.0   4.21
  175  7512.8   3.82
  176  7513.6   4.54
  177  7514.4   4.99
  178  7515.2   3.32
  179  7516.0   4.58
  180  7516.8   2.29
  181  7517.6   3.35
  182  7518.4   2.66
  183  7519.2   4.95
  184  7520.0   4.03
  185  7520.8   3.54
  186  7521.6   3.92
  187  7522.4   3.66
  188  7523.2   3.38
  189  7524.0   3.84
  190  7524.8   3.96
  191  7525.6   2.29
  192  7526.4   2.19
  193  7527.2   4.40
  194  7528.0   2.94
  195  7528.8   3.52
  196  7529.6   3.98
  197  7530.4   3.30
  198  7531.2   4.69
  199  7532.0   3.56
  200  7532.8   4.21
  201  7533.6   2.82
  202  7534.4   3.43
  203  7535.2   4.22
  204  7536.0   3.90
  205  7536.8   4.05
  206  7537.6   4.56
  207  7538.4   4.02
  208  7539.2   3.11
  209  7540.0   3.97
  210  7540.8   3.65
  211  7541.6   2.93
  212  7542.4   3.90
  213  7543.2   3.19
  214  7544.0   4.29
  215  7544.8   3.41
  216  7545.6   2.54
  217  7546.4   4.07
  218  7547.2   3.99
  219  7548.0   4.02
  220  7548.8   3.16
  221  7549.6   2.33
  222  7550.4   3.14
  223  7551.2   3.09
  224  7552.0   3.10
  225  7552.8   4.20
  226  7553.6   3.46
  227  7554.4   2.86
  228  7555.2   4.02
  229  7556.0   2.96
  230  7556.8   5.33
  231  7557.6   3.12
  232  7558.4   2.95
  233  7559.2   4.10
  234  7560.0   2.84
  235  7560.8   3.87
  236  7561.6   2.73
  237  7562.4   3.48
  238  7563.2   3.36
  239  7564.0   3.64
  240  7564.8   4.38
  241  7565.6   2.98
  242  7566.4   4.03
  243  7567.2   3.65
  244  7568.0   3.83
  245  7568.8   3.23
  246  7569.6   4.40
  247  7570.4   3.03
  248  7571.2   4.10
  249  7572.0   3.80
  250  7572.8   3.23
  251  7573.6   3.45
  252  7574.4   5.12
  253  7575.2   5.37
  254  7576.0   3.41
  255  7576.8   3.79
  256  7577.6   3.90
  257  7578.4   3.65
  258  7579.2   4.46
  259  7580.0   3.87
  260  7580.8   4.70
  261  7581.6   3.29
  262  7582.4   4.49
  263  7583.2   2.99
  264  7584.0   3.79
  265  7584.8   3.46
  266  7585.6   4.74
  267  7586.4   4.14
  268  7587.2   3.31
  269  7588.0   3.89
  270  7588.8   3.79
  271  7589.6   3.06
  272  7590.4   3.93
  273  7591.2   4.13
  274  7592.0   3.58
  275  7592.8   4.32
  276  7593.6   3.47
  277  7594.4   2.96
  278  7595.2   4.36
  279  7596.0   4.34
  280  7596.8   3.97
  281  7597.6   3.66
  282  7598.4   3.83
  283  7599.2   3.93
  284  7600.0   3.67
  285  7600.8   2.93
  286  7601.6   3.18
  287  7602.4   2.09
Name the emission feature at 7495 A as [N II]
